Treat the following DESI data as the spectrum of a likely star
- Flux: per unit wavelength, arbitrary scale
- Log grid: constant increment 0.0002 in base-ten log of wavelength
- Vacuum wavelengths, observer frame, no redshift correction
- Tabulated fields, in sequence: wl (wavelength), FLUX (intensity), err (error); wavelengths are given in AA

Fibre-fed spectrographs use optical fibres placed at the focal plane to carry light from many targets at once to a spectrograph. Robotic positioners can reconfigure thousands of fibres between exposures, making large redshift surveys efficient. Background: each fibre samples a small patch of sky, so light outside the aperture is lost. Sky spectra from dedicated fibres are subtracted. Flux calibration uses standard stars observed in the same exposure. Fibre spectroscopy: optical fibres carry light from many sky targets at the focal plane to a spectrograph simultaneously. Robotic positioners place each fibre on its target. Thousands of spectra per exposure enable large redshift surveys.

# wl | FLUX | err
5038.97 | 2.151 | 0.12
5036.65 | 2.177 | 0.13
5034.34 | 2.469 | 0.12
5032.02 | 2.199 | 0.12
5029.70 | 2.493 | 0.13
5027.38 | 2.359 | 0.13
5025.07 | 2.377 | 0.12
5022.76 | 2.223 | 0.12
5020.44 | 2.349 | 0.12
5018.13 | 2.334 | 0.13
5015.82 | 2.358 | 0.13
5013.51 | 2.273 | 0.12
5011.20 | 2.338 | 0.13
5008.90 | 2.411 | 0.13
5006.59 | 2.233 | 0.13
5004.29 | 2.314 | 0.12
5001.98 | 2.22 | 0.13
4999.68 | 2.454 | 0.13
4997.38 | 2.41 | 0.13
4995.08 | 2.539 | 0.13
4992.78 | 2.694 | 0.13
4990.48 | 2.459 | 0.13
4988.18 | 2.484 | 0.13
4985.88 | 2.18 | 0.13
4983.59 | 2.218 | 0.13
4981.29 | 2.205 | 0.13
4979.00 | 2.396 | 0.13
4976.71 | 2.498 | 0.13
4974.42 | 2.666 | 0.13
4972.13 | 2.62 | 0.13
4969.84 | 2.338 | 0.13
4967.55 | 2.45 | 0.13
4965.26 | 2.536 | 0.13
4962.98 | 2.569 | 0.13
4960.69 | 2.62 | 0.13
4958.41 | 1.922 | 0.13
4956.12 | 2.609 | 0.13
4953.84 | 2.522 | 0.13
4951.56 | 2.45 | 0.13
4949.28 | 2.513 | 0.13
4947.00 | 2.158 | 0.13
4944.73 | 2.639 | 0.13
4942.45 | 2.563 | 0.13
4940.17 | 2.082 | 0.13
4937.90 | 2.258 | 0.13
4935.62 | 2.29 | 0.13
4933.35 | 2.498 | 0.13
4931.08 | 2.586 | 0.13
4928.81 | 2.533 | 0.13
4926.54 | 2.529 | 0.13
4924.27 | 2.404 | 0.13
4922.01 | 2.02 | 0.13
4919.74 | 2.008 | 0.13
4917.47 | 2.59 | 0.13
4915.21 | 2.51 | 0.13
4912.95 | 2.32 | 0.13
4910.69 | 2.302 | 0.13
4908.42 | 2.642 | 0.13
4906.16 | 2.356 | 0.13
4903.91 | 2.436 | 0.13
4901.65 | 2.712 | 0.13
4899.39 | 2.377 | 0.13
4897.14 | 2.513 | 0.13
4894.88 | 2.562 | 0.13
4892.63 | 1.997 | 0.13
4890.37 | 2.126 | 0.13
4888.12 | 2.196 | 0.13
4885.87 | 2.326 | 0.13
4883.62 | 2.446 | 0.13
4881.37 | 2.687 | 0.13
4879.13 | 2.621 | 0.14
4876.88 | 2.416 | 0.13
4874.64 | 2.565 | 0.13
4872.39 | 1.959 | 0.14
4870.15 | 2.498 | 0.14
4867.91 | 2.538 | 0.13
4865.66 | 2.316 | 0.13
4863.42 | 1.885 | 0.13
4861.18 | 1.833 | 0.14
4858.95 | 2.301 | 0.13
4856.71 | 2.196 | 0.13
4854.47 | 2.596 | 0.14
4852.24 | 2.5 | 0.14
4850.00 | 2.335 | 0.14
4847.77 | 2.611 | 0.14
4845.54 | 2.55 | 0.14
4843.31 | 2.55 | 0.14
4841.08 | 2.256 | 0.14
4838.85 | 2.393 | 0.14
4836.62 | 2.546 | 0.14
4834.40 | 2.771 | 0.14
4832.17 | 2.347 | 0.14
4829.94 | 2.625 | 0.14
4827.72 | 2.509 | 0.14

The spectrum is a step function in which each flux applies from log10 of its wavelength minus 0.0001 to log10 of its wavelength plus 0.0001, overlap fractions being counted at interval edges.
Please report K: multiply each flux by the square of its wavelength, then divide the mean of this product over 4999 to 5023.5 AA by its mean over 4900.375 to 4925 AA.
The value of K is 1.01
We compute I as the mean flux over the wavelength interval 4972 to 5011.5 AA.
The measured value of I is 2.4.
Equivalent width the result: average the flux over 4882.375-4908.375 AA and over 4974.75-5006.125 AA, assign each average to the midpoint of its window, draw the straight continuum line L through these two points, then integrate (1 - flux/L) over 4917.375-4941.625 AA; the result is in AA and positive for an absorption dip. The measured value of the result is 0.5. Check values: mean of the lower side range 2.38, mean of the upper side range 2.39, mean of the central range 2.34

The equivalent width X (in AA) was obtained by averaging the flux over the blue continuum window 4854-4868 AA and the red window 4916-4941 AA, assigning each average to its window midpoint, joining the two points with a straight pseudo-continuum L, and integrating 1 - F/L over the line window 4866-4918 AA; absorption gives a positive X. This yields -3.4 AA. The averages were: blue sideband 2.2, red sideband 2.35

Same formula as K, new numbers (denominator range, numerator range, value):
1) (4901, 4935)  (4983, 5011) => 1.02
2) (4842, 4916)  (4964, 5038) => 1.05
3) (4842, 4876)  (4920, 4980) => 1.07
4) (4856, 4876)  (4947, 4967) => 1.14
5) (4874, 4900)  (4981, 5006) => 1.04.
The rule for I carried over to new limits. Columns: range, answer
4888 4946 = 2.39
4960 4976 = 2.54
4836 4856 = 2.47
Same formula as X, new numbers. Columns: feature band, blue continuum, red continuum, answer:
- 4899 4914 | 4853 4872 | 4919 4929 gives -1.1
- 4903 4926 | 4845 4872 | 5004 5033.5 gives -0.3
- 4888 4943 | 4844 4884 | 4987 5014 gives 0.3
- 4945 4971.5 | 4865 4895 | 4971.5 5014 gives -0.5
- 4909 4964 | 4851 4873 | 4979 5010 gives -1.7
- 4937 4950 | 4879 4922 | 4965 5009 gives 0.2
